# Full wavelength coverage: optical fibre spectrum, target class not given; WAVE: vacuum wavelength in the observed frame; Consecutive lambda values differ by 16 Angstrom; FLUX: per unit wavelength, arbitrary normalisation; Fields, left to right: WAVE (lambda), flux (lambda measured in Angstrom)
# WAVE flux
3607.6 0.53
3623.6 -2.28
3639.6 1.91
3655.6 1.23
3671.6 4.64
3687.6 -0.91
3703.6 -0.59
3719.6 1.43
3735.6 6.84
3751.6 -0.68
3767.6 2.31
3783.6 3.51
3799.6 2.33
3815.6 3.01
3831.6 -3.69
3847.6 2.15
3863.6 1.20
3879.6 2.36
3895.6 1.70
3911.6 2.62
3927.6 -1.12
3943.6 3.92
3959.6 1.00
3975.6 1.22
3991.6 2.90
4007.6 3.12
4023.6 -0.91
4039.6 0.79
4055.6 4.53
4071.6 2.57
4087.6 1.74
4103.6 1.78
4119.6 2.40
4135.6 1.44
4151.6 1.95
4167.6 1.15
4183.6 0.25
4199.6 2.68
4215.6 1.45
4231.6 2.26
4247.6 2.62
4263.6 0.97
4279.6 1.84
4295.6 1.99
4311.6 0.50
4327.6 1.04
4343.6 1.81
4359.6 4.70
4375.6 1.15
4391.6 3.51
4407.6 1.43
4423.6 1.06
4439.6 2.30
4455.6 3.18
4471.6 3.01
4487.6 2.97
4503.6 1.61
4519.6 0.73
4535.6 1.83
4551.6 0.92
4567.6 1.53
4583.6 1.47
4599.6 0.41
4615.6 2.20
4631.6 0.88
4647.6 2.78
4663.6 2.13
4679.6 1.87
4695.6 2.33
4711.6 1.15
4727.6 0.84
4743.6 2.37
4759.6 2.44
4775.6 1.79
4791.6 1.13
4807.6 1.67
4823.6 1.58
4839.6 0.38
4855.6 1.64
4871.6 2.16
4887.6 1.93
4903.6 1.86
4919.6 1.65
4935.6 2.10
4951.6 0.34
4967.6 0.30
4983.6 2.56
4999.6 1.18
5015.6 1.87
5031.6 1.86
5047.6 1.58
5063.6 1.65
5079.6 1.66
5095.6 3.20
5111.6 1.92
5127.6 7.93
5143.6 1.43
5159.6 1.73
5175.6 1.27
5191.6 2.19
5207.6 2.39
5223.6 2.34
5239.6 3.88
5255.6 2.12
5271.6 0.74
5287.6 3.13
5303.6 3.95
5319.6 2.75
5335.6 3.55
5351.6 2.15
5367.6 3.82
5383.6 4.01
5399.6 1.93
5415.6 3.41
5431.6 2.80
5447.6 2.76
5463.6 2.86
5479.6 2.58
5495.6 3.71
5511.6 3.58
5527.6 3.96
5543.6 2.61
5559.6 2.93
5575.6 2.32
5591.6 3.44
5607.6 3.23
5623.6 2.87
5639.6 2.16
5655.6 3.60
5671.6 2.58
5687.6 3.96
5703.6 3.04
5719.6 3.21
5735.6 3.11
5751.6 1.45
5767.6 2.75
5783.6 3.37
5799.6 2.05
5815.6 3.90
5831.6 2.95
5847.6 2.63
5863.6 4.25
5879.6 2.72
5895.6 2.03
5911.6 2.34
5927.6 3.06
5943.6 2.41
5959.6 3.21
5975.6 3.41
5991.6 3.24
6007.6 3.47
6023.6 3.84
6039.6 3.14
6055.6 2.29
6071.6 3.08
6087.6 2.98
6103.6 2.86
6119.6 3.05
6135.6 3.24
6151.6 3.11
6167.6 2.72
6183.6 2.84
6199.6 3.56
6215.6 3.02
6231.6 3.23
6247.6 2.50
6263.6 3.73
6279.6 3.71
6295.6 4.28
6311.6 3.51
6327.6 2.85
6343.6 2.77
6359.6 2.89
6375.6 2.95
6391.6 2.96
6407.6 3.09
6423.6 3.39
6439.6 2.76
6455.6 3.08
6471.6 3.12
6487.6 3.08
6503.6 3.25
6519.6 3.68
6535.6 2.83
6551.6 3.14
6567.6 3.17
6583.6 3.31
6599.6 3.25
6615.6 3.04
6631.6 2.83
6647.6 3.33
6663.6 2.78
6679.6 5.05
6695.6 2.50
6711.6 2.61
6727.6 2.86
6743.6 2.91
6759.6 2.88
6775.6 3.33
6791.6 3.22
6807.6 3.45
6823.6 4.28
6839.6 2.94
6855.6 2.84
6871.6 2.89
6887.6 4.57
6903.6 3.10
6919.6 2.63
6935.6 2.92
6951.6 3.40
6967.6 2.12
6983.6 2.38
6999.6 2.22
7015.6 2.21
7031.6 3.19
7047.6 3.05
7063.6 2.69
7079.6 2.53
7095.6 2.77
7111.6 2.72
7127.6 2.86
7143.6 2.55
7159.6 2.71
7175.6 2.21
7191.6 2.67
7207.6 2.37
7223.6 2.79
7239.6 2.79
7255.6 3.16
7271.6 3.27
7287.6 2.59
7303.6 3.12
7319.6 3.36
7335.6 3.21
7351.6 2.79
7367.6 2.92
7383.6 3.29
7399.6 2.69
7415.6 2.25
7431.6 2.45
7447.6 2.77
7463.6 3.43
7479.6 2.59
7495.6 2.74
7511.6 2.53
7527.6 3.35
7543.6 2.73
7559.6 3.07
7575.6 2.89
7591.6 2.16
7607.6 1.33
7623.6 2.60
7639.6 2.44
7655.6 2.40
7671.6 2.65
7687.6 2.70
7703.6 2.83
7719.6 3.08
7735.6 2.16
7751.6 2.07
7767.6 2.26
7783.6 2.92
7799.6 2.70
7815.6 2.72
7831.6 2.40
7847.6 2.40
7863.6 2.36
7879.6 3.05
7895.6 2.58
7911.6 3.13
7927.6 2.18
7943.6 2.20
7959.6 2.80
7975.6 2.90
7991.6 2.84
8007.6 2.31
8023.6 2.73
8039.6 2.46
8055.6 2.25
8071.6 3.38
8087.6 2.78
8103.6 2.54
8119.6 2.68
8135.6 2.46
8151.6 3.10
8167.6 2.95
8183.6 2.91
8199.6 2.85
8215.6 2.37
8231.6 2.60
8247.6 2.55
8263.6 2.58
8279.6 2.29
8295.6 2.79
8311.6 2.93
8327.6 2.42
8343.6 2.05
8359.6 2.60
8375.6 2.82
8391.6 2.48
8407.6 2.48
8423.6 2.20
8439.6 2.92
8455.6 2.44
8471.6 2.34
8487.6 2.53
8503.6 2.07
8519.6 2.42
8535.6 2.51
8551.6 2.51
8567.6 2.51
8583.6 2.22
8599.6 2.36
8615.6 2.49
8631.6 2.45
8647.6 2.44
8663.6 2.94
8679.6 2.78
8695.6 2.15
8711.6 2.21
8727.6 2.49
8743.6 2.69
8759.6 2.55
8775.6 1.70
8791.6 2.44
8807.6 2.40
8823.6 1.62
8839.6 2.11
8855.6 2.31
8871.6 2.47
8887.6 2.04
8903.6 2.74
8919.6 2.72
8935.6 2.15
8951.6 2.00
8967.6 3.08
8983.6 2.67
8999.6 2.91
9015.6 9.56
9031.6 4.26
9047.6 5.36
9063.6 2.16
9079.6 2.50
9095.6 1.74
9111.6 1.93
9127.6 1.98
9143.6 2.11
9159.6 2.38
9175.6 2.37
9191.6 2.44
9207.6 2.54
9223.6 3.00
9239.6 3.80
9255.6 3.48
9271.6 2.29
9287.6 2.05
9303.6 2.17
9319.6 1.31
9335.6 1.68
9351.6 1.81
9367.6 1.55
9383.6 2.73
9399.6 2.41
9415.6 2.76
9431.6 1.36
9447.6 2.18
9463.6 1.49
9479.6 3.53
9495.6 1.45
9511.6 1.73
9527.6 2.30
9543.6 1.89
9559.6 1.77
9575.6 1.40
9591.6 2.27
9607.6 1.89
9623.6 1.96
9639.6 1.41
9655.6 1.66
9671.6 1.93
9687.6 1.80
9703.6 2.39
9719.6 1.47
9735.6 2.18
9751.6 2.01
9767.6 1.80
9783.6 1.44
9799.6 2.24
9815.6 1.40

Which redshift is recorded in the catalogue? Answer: 0.374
